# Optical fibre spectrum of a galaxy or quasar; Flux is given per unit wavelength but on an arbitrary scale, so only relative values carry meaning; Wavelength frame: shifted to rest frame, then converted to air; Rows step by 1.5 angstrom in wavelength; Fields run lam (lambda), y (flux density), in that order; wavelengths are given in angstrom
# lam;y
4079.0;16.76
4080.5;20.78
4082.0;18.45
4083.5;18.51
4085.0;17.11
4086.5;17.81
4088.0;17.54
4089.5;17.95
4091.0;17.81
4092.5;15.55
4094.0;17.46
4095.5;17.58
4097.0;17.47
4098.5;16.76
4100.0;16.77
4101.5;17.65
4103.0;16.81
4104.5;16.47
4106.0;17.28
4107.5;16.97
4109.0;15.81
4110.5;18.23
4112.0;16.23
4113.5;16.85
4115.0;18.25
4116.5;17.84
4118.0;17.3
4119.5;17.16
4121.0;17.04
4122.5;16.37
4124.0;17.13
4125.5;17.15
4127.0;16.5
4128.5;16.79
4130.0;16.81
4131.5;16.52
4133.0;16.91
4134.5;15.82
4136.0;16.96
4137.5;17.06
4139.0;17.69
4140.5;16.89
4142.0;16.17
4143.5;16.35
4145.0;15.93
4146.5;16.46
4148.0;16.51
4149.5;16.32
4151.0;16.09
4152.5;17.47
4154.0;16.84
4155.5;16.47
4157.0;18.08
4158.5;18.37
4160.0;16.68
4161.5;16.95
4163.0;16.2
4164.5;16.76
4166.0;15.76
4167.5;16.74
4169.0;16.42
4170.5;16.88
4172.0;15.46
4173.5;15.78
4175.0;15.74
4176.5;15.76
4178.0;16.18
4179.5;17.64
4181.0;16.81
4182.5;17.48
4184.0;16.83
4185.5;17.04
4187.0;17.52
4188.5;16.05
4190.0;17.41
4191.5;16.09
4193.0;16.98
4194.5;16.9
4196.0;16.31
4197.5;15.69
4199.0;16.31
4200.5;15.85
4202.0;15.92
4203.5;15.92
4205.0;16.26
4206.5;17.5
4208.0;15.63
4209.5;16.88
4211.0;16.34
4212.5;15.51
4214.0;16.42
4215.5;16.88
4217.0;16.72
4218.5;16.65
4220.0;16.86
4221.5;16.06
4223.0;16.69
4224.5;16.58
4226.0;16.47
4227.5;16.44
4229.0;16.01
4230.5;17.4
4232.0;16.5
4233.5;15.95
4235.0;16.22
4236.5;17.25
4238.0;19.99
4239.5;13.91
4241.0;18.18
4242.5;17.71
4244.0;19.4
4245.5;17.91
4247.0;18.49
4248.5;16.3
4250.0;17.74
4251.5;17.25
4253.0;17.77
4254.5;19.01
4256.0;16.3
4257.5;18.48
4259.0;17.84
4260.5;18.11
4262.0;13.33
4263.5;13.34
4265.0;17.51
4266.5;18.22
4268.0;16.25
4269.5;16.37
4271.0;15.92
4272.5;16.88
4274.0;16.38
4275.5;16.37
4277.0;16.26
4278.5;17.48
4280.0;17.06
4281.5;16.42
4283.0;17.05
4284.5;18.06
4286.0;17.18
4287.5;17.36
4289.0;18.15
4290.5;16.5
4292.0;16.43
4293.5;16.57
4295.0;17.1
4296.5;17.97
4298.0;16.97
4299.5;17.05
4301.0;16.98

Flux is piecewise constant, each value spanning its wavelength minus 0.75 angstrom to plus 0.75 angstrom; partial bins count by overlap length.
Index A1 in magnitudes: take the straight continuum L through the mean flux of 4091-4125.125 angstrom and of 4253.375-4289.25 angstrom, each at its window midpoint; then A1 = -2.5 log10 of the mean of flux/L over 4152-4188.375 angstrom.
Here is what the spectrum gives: 0.02 mag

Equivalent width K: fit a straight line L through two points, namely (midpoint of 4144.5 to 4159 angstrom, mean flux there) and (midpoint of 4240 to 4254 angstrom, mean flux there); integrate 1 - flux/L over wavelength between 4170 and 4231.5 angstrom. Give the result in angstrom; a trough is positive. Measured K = 3.0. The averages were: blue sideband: 16.8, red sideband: 17.8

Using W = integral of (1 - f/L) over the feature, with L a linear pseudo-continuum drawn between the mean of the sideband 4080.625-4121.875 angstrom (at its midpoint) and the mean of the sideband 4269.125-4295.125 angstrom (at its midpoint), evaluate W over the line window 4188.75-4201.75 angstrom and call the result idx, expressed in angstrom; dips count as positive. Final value 0.52 angstrom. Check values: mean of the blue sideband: 17.3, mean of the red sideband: 16.9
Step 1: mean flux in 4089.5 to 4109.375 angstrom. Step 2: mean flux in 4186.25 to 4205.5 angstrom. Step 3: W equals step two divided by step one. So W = 1.0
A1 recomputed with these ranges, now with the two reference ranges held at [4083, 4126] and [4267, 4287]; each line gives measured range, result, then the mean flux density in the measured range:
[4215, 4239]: 0.01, 16.8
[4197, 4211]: 0.05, 16.2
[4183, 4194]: 0.01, 16.9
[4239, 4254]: -0.04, 17.6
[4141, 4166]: 0.02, 16.7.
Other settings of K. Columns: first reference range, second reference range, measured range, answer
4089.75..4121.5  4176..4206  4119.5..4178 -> 0.7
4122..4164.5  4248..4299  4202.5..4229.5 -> 0.7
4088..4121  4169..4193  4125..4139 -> 0.2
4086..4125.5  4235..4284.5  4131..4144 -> 0.3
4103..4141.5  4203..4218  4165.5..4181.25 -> 0.3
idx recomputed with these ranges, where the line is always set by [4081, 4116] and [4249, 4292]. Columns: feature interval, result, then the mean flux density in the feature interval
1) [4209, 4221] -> 0.4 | 16.5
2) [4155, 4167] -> 0.2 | 16.9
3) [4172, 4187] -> 0.5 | 16.6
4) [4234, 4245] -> -0.3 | 17.5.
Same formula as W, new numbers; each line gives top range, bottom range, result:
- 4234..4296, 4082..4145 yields 1.00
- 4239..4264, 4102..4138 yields 1.02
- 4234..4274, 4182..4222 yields 1.04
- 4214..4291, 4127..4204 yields 1.02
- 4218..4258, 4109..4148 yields 1.02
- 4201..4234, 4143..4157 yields 0.99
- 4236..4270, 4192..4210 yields 1.06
